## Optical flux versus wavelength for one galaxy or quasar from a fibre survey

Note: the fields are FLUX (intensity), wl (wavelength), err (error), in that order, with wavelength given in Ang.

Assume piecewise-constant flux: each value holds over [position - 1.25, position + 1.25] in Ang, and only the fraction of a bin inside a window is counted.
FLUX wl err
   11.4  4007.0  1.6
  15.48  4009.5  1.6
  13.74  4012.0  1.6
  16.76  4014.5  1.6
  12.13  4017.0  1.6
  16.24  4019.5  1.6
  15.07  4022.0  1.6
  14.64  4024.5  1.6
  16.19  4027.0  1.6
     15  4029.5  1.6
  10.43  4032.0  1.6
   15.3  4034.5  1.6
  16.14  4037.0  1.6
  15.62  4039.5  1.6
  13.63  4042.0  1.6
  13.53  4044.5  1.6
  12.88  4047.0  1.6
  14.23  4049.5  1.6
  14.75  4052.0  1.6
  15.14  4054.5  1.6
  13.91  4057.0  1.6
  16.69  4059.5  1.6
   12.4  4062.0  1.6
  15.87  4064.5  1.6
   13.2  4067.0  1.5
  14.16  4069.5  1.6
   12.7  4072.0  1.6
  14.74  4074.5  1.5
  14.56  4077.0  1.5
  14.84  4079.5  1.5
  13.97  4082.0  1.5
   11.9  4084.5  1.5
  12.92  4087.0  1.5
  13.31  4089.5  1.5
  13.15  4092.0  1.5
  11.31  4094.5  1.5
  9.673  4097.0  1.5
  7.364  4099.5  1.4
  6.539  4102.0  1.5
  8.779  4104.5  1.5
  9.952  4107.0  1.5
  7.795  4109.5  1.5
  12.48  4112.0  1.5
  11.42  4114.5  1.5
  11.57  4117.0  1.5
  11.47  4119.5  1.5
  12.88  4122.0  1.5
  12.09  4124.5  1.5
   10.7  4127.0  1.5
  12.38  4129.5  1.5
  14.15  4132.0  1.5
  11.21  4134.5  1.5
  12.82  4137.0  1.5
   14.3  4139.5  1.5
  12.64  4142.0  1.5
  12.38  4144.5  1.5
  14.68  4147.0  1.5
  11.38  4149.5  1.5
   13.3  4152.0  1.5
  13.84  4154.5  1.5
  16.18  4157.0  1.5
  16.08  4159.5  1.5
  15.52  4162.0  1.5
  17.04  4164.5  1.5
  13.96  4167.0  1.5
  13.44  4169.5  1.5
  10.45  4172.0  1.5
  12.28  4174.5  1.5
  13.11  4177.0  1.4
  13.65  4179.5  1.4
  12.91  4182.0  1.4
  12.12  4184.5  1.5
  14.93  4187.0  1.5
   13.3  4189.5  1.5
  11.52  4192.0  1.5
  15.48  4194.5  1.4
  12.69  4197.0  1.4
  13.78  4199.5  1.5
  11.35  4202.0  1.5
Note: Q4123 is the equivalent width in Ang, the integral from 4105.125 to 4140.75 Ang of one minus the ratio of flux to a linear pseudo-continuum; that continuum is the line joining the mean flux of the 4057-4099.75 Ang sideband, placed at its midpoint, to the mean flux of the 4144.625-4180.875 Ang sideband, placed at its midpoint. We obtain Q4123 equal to 4.8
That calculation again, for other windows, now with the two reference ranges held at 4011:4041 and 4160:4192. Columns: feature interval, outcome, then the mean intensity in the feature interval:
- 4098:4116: 6.22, 9.23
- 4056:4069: 0.06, 14.4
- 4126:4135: 1.09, 12.2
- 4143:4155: 0.61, 13.1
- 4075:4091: 0.75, 13.6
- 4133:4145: 0.97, 12.7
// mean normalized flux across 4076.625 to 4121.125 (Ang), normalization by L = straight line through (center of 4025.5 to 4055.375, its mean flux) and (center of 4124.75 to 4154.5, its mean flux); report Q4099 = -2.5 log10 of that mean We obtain 0.20 mag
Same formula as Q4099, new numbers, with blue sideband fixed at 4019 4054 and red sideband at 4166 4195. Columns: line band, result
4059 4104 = 0.12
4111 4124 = 0.15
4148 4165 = -0.11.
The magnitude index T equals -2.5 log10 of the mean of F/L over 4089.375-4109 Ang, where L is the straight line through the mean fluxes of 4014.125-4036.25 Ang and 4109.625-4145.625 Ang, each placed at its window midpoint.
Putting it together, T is 0.30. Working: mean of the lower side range 14.6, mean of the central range 9.74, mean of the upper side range 12.2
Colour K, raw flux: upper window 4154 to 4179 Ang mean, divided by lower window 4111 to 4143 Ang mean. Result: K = 1.2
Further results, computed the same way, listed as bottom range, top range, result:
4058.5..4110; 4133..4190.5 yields 1.11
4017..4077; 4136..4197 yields 0.95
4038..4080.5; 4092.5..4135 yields 0.75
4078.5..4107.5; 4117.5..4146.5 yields 1.12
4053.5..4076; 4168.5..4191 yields 0.90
